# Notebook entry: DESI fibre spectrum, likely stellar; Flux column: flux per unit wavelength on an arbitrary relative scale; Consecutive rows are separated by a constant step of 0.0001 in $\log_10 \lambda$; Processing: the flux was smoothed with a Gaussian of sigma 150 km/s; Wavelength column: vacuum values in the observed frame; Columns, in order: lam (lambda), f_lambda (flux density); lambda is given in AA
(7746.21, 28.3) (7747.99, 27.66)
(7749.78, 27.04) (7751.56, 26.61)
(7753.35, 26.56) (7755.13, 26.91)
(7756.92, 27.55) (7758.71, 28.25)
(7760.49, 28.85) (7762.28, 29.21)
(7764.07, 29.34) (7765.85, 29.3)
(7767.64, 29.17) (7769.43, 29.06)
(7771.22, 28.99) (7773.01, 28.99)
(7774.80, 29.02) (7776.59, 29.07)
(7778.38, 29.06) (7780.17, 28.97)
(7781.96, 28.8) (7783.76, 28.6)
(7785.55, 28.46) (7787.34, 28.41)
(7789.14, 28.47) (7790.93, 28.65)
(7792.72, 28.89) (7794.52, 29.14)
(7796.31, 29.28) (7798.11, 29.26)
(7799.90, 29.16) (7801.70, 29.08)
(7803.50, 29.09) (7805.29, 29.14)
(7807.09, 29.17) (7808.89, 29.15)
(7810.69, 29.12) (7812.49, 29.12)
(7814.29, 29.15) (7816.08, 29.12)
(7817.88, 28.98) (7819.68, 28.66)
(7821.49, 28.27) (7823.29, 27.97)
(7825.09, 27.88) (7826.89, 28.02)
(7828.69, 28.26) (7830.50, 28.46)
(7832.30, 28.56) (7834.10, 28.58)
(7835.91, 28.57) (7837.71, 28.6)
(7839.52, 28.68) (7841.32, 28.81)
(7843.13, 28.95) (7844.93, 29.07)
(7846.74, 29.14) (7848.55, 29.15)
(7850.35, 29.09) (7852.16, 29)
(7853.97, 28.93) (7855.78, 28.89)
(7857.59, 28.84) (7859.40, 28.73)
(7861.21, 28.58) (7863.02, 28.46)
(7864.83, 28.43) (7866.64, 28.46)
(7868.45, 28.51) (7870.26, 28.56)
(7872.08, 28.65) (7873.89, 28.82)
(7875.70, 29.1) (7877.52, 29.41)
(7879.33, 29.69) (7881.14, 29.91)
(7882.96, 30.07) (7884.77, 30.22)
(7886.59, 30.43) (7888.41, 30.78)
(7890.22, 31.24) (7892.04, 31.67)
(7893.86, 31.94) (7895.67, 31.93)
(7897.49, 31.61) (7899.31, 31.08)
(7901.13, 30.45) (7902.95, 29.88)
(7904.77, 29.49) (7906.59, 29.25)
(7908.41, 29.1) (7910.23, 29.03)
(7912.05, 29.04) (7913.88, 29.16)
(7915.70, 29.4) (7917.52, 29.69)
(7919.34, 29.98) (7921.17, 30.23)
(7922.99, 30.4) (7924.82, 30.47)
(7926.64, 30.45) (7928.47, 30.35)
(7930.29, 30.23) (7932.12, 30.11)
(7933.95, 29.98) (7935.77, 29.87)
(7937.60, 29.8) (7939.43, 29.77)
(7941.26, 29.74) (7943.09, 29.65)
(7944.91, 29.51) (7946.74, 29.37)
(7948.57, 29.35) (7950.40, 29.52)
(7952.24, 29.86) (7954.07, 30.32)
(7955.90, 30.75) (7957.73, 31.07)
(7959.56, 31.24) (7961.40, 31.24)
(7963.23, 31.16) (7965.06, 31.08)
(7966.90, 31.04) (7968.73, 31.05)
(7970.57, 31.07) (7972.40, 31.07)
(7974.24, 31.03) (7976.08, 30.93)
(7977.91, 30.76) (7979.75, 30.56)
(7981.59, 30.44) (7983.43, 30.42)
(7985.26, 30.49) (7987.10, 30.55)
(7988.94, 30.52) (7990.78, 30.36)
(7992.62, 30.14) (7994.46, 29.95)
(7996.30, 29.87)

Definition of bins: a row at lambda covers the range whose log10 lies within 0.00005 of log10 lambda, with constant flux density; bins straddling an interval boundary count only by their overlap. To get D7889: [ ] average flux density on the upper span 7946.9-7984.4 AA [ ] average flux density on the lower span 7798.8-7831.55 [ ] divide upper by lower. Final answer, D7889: 1.1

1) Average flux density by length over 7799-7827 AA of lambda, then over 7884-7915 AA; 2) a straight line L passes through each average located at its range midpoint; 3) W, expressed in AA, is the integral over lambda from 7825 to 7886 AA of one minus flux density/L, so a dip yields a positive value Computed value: 1.5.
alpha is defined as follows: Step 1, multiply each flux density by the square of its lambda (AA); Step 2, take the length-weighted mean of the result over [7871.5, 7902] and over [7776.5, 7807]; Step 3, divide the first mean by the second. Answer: 1.08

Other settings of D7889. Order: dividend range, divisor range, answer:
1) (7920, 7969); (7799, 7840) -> 1.05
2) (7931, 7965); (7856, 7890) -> 1.03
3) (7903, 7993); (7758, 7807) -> 1.04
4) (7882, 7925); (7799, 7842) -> 1.05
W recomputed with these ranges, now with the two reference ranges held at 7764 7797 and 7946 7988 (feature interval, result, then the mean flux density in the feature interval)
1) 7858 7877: 0.68 AA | 28.6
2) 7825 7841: 0.52 AA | 28.4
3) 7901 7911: 0.20 AA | 29.5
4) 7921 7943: 0.15 AA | 30.1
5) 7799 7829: 0.44 AA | 28.8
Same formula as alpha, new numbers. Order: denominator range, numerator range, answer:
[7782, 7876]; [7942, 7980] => 1.10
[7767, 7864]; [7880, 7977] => 1.08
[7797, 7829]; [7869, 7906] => 1.07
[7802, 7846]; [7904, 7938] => 1.06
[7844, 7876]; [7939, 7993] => 1.09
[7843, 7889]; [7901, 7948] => 1.04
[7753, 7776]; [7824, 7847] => 1.02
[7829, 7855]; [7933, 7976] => 1.08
